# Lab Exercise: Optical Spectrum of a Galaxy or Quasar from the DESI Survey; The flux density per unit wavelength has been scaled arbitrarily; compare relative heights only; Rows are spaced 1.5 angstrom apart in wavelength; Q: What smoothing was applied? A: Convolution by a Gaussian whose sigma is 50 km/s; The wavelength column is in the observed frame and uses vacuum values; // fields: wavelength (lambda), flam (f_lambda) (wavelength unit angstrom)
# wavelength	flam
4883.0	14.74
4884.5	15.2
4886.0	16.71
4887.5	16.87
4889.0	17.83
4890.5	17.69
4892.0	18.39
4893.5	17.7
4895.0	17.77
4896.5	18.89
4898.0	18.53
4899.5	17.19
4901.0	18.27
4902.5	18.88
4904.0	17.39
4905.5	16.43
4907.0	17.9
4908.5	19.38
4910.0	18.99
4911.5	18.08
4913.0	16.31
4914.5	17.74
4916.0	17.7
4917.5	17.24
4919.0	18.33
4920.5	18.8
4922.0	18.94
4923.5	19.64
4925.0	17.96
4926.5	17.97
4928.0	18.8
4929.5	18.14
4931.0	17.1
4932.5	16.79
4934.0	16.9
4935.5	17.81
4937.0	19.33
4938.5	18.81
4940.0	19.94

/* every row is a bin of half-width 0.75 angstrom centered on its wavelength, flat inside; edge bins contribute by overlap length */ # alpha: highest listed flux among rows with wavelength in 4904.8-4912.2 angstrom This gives 19.38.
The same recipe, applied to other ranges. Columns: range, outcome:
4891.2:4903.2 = 18.89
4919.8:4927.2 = 19.64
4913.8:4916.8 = 17.74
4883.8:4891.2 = 17.83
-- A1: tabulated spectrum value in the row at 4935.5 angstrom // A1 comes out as 17.81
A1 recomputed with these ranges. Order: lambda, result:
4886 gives 16.71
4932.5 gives 16.79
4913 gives 16.31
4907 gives 17.9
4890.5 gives 17.69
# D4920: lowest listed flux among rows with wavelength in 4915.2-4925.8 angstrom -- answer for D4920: 17.24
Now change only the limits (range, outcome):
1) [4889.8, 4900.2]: 17.19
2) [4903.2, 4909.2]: 16.43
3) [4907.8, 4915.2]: 16.31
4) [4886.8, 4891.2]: 16.87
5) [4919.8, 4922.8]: 18.8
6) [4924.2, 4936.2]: 16.79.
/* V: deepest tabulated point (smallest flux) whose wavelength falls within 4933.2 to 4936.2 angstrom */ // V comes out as 16.9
